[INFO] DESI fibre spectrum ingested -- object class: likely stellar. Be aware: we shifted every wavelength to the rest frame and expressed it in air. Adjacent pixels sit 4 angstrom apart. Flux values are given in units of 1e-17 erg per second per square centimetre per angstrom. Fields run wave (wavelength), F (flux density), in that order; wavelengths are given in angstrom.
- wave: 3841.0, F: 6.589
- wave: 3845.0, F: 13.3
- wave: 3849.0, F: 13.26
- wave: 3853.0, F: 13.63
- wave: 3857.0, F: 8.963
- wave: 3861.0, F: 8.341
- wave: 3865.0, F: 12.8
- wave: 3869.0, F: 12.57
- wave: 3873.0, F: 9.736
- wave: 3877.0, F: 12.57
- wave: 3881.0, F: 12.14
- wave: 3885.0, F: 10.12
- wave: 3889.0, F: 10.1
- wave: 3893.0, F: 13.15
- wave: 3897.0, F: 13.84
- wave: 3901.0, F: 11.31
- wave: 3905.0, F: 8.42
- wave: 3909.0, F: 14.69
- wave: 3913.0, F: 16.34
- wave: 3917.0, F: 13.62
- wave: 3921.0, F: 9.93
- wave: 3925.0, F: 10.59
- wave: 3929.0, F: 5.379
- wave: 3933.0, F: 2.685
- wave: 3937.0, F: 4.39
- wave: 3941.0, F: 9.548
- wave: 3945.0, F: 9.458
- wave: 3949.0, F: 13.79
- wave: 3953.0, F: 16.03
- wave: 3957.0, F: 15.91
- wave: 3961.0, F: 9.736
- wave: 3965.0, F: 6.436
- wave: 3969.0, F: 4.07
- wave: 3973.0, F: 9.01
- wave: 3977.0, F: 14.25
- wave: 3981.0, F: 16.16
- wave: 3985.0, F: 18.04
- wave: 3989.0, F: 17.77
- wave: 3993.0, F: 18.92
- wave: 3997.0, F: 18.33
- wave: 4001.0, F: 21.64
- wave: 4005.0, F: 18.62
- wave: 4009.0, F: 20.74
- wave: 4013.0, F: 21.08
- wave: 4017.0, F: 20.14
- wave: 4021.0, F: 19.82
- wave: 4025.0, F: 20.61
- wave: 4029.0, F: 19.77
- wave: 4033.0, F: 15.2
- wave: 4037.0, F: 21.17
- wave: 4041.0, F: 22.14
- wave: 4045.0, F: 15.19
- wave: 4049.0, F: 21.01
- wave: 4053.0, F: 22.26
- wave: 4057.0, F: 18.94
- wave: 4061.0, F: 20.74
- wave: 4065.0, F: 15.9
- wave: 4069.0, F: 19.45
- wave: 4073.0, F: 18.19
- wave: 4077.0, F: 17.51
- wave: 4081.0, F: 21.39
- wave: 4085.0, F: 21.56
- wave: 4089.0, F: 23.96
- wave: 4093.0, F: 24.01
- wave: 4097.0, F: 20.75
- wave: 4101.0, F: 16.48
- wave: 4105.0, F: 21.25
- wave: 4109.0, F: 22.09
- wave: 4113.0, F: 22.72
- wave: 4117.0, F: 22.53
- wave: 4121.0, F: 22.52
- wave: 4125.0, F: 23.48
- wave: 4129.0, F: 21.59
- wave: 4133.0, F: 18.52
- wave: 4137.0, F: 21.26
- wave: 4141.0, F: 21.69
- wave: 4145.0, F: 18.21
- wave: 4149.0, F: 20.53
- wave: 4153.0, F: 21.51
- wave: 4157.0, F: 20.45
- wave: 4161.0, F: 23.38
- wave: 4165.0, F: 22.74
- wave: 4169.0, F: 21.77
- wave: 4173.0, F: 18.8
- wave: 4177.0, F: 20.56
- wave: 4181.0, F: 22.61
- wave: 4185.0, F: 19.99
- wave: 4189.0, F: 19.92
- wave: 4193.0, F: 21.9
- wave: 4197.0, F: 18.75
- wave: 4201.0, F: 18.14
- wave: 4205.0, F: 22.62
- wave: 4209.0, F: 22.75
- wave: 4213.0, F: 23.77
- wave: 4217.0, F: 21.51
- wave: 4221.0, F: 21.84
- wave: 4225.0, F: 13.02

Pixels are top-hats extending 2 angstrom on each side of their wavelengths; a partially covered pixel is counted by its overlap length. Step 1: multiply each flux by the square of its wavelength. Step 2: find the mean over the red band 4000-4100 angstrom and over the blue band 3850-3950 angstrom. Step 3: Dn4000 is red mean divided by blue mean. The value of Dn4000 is 2.0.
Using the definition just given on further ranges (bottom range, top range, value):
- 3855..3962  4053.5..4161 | 2.09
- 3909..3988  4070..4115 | 2.04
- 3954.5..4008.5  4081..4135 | 1.56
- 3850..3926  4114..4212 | 2.06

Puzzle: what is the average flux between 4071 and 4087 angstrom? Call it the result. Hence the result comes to 19.7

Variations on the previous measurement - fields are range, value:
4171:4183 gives 20.7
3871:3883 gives 11.5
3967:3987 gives 12.3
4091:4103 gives 20.4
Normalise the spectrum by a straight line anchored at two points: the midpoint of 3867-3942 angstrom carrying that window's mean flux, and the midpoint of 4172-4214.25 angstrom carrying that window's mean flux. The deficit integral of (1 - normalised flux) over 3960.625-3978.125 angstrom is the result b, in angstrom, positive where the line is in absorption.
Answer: 6.2 angstrom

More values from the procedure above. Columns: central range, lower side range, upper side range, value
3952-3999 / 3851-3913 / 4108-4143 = 5.91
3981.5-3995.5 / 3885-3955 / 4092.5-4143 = -3.47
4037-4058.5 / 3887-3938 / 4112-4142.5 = -3.04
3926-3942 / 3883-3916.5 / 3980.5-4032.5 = 9.89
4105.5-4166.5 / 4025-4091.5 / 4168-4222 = -3.19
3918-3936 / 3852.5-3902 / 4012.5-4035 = 8.53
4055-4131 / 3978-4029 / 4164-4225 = -2.93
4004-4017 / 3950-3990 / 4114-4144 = -4.65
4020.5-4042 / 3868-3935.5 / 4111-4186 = -4.31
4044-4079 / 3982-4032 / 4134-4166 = 2.05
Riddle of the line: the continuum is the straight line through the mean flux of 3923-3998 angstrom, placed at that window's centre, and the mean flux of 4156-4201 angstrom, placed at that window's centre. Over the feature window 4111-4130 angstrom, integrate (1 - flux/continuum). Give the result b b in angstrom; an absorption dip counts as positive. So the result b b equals -4.4 angstrom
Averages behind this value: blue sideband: 11.5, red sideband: 20.9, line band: 22.6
